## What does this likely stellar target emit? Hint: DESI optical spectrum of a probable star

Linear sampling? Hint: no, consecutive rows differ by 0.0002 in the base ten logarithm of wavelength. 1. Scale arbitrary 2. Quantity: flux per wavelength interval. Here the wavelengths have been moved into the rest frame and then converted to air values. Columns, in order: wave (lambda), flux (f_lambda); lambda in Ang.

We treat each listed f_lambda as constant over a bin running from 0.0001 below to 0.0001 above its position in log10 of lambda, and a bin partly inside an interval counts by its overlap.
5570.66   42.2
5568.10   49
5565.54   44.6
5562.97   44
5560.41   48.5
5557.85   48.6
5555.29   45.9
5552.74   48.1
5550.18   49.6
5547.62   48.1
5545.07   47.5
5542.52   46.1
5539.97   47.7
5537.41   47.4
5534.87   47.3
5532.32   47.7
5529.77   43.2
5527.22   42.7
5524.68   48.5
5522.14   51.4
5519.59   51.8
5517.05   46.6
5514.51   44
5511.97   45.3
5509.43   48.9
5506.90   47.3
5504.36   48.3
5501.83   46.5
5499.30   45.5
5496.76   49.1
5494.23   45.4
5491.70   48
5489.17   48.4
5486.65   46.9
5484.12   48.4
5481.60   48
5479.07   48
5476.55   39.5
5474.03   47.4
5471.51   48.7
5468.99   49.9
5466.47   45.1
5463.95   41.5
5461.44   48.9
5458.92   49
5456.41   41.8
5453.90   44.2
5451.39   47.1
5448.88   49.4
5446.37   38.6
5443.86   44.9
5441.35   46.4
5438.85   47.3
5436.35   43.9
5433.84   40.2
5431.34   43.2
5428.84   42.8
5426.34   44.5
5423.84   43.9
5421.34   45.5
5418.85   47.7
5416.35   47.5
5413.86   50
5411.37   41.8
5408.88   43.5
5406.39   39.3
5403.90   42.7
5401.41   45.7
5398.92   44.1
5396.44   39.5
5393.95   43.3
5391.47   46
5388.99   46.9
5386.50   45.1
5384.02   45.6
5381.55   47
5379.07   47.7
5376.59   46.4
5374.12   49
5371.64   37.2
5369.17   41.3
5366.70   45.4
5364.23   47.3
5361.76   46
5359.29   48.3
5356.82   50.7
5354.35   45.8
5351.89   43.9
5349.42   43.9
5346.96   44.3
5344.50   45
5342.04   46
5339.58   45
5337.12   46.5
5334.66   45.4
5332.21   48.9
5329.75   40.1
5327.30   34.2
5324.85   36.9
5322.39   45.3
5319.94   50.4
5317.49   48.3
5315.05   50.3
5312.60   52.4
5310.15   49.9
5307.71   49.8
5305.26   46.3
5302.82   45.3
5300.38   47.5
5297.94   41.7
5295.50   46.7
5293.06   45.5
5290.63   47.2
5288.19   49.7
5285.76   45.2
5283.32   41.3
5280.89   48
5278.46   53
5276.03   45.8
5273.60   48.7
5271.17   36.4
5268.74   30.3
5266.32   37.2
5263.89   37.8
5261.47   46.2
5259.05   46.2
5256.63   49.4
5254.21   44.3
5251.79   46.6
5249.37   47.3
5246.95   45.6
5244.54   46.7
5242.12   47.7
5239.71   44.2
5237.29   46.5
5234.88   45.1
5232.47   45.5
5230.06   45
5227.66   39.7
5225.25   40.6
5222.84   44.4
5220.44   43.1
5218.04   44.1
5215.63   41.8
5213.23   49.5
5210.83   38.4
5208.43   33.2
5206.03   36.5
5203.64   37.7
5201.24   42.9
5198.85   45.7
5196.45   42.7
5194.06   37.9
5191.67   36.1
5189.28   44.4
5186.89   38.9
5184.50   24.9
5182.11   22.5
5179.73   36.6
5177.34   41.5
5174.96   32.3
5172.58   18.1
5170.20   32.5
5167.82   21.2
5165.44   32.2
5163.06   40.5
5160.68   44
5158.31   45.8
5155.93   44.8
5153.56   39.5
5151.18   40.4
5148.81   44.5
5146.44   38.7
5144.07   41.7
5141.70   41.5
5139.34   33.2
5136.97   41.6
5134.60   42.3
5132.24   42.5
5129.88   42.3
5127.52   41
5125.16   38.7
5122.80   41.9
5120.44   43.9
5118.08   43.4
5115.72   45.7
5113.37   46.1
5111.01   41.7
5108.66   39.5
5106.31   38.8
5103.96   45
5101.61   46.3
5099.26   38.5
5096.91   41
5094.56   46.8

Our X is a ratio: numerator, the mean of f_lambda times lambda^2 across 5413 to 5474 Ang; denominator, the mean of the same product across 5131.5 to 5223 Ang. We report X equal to 1.3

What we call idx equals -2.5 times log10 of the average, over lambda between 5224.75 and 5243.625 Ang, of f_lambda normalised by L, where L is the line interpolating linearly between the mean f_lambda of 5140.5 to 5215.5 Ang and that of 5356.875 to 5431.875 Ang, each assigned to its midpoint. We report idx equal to -0.13 mag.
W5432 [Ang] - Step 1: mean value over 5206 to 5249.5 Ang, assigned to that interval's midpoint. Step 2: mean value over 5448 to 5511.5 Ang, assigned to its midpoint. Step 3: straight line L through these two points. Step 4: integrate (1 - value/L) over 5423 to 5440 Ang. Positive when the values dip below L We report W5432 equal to 0.93 Ang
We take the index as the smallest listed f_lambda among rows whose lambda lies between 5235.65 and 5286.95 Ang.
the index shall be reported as 30.3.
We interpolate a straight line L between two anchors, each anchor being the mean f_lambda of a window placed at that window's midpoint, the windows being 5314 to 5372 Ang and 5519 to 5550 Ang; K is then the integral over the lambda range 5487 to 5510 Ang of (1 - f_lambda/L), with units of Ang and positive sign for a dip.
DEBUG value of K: -0.23 Ang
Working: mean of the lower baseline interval 45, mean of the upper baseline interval 47.4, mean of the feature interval 47.4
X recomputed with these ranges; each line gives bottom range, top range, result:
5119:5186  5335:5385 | 1.32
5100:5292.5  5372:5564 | 1.23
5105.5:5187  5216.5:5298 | 1.21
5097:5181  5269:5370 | 1.24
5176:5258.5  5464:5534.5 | 1.25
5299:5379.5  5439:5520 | 1.07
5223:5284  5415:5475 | 1.10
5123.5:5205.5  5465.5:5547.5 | 1.41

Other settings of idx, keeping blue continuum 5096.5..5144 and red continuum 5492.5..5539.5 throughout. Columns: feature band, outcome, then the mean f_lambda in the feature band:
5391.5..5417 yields 0.044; 43.8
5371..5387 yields -0.013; 45.8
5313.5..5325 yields -0.068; 47.3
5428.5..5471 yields 0.026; 45.1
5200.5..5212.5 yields 0.132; 38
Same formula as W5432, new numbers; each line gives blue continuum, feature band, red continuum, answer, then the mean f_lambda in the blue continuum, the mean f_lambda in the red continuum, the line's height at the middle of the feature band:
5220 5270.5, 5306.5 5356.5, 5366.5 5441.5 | -1.78 Ang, 43.7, 44.5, 44.1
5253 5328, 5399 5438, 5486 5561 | 1.83 Ang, 45.2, 47.3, 46.4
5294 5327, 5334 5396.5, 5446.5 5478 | 1.19 Ang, 46.6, 45.8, 46.3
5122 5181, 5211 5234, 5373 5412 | -1.92 Ang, 38.3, 44.6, 40.2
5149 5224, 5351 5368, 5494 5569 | -1.69 Ang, 38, 47.2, 42.6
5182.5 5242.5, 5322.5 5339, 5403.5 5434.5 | 0.20 Ang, 41.1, 44.2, 42.9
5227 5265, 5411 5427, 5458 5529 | 0.15 Ang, 45.3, 47.1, 46.5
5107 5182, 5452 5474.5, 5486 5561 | -0.11 Ang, 39.1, 47.3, 46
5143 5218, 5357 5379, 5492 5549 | -1.33 Ang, 37.7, 47.1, 42.9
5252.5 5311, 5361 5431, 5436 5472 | 1.21 Ang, 45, 45.8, 45.5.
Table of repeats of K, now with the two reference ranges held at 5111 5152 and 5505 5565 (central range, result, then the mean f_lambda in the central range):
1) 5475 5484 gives 0.2 Ang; 45.7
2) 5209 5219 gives 0.0 Ang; 42.8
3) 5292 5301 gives -0.3 Ang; 45.2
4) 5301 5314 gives -1.3 Ang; 48.7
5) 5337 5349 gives -0.1 Ang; 45.2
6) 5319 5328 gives 0.5 Ang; 41.8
